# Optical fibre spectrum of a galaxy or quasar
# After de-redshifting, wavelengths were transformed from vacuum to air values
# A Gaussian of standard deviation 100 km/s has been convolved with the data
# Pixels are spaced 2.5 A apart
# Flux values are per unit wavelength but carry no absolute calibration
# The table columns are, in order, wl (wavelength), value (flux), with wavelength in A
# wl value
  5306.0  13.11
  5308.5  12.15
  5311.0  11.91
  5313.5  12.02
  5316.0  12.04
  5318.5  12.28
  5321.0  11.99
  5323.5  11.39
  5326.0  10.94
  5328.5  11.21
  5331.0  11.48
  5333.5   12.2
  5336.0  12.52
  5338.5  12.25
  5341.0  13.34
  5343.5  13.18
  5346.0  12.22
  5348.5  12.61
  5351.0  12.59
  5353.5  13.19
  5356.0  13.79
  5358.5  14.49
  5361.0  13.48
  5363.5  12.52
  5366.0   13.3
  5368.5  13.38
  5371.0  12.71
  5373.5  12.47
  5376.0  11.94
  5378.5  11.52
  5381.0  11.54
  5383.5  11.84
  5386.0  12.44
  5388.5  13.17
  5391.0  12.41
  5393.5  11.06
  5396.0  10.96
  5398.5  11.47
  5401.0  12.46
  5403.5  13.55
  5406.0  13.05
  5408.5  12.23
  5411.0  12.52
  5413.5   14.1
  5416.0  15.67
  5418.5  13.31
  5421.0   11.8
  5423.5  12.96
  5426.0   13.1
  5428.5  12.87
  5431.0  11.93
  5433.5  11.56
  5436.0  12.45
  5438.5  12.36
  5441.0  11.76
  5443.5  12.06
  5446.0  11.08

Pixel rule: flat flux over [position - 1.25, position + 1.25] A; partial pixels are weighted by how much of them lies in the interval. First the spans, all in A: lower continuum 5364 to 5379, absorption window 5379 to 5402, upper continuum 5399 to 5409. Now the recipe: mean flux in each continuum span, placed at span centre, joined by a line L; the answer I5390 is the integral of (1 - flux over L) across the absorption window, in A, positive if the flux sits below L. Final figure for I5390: 1.4 A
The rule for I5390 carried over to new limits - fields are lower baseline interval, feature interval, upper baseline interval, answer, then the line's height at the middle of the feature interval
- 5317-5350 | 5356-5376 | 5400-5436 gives -1.2 A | 12.4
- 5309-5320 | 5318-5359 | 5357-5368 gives 1.1 A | 12.8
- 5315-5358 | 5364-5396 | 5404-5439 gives 0.9 A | 12.6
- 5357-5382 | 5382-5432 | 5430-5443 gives -1.2 A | 12.3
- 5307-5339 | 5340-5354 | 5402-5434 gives -0.8 A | 12.2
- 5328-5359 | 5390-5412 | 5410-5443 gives 1.0 A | 12.8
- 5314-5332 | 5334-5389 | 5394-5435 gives -3.0 A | 12.1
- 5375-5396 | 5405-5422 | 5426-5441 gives -1.6 A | 12.1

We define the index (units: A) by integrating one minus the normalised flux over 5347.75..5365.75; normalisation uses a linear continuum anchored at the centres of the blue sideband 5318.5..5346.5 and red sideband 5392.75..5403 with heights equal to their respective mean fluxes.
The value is -2.03 A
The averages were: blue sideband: 12.1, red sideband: 11.7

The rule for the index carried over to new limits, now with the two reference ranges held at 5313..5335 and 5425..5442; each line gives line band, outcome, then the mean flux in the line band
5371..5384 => 0.1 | 11.9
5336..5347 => -0.9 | 12.7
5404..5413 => -0.5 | 12.8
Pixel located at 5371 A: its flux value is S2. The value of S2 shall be 12.71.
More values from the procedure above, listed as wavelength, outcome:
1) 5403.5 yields 13.55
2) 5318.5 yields 12.28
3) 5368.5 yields 13.38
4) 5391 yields 12.41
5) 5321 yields 11.99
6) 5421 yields 11.8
